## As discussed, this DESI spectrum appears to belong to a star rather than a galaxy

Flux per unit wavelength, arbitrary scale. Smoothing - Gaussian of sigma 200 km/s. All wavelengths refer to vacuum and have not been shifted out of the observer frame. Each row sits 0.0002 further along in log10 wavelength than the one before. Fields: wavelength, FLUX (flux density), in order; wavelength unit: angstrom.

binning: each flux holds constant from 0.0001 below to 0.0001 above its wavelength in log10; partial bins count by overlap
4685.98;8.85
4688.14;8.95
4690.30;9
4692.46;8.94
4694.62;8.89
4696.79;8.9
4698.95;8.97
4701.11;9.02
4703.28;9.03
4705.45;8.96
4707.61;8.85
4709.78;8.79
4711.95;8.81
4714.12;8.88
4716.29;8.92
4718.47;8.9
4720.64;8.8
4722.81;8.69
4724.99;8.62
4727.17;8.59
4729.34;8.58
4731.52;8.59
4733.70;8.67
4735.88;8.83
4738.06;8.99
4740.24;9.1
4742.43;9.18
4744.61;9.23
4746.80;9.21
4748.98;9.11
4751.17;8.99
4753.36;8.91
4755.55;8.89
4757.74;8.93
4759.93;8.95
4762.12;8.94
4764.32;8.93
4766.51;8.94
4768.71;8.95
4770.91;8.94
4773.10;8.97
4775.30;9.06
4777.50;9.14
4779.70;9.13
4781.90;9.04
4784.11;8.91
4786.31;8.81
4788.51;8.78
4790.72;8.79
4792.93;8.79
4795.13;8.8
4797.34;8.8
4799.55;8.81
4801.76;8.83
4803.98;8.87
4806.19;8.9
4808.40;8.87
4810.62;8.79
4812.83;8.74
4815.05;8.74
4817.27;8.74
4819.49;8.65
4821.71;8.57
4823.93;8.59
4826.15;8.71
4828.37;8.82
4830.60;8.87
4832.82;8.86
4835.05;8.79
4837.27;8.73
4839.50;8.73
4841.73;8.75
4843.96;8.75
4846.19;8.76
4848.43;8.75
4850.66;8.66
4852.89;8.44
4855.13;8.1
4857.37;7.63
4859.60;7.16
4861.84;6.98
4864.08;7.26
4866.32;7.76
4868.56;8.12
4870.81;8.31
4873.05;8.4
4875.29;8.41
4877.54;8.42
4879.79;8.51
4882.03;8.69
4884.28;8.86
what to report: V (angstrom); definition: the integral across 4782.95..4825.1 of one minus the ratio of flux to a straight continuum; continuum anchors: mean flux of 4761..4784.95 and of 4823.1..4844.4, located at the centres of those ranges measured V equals 0.5 angstrom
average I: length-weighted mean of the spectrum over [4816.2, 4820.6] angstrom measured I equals 8.69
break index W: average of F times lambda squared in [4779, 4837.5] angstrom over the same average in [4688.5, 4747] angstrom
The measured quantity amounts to 1.0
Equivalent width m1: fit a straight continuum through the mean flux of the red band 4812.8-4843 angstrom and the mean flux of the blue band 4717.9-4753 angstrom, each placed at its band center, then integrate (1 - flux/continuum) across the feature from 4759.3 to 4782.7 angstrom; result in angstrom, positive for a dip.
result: -0.5 angstrom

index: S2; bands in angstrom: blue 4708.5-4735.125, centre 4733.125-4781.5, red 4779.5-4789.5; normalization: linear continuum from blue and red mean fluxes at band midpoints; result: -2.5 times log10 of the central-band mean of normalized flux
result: -0.02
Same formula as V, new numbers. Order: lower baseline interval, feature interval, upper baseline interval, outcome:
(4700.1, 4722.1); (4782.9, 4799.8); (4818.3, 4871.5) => -0.5 angstrom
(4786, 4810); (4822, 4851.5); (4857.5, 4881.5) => -1.4 angstrom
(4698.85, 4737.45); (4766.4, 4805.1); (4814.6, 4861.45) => -1.1 angstrom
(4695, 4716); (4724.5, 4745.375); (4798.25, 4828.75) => 0.1 angstrom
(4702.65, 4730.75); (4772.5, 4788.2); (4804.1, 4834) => -0.4 angstrom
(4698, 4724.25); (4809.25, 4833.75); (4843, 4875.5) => -1.3 angstrom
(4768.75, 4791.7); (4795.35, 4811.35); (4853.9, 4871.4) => -0.5 angstrom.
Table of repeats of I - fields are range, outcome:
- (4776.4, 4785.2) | 9.05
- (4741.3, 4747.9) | 9.21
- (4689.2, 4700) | 8.94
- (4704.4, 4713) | 8.86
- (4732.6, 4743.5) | 8.95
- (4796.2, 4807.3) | 8.84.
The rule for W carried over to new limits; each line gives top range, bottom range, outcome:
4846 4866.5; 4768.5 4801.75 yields 0.92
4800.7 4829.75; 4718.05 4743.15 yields 1.03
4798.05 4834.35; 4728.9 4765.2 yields 1.01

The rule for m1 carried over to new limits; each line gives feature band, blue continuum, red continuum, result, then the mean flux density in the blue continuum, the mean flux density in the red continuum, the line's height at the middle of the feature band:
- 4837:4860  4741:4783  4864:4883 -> 0.0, 9.02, 8.26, 8.43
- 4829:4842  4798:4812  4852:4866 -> -1.1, 8.84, 7.59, 8.13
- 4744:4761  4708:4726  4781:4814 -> -0.4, 8.8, 8.83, 8.82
